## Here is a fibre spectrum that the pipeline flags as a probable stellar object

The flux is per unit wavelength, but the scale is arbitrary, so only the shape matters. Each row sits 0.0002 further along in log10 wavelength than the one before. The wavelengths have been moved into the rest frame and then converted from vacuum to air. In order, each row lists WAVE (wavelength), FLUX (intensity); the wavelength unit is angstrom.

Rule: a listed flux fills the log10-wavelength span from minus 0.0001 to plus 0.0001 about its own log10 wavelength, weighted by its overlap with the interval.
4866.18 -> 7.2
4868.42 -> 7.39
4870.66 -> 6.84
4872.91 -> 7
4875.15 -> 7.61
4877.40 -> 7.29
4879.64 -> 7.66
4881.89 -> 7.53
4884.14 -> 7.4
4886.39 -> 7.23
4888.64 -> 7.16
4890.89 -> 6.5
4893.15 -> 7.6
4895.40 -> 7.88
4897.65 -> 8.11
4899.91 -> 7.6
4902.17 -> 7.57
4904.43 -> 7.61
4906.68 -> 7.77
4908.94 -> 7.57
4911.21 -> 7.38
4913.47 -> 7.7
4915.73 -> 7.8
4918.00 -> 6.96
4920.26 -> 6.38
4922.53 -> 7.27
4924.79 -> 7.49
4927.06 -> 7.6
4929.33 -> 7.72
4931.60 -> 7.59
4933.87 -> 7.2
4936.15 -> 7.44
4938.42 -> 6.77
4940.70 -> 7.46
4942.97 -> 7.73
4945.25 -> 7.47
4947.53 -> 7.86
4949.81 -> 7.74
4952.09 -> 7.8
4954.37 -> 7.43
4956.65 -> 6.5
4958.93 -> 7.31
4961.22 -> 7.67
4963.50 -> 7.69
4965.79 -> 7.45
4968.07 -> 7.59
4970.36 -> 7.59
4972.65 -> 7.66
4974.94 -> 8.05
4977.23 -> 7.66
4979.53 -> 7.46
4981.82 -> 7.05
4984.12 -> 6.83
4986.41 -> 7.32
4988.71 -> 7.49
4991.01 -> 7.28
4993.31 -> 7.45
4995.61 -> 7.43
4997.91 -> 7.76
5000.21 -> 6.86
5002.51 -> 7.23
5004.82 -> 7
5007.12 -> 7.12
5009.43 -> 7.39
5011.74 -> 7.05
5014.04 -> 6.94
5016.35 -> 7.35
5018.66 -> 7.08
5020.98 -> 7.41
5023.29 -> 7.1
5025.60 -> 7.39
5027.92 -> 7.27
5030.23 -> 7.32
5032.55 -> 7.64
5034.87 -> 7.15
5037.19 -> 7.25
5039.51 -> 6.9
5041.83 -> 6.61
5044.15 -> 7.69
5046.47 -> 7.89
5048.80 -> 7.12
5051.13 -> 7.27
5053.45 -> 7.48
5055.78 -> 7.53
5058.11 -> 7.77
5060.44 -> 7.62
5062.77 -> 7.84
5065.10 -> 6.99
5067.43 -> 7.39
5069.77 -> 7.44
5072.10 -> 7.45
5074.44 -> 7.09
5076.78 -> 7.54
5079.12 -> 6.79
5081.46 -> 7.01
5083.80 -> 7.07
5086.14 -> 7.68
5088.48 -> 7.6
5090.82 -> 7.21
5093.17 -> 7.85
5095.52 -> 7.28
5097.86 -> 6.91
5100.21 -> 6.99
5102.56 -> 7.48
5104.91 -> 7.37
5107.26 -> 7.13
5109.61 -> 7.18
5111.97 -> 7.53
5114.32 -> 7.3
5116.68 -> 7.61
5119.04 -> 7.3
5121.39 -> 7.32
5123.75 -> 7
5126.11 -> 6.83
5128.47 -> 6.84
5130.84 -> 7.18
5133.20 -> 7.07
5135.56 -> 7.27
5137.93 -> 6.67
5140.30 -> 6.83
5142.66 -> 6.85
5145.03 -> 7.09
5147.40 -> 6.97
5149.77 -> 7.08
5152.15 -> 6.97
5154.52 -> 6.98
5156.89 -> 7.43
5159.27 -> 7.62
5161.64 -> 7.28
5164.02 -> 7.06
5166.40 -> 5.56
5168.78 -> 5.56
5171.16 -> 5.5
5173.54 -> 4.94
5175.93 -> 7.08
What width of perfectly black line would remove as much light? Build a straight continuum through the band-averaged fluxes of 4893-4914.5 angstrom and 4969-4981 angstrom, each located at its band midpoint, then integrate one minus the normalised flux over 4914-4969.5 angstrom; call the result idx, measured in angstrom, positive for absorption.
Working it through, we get 1.8 angstrom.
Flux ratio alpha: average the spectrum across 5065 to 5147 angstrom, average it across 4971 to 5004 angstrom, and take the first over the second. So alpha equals 1.0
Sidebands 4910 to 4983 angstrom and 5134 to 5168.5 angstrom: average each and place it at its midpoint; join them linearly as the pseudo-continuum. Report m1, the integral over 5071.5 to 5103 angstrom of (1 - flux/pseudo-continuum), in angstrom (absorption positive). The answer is -0.8 angstrom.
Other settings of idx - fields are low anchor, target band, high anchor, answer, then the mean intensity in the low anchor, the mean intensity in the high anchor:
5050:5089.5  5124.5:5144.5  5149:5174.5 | -0.4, 7.39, 6.55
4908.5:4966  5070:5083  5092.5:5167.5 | 0.0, 7.42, 7.12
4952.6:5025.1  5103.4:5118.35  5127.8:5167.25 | -0.6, 7.33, 7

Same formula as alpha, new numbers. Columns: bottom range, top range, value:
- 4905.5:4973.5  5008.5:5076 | 0.98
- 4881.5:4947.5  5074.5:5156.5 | 0.96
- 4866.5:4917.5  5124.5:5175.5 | 0.91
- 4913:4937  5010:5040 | 0.98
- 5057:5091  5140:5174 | 0.91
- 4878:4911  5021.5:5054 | 0.97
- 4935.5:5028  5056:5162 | 0.98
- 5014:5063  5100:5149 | 0.97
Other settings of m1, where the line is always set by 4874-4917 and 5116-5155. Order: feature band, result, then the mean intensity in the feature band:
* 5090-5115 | -0.6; 7.29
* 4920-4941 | 0.4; 7.32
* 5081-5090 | -0.3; 7.37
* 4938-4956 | -0.3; 7.53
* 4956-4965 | 0.1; 7.34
